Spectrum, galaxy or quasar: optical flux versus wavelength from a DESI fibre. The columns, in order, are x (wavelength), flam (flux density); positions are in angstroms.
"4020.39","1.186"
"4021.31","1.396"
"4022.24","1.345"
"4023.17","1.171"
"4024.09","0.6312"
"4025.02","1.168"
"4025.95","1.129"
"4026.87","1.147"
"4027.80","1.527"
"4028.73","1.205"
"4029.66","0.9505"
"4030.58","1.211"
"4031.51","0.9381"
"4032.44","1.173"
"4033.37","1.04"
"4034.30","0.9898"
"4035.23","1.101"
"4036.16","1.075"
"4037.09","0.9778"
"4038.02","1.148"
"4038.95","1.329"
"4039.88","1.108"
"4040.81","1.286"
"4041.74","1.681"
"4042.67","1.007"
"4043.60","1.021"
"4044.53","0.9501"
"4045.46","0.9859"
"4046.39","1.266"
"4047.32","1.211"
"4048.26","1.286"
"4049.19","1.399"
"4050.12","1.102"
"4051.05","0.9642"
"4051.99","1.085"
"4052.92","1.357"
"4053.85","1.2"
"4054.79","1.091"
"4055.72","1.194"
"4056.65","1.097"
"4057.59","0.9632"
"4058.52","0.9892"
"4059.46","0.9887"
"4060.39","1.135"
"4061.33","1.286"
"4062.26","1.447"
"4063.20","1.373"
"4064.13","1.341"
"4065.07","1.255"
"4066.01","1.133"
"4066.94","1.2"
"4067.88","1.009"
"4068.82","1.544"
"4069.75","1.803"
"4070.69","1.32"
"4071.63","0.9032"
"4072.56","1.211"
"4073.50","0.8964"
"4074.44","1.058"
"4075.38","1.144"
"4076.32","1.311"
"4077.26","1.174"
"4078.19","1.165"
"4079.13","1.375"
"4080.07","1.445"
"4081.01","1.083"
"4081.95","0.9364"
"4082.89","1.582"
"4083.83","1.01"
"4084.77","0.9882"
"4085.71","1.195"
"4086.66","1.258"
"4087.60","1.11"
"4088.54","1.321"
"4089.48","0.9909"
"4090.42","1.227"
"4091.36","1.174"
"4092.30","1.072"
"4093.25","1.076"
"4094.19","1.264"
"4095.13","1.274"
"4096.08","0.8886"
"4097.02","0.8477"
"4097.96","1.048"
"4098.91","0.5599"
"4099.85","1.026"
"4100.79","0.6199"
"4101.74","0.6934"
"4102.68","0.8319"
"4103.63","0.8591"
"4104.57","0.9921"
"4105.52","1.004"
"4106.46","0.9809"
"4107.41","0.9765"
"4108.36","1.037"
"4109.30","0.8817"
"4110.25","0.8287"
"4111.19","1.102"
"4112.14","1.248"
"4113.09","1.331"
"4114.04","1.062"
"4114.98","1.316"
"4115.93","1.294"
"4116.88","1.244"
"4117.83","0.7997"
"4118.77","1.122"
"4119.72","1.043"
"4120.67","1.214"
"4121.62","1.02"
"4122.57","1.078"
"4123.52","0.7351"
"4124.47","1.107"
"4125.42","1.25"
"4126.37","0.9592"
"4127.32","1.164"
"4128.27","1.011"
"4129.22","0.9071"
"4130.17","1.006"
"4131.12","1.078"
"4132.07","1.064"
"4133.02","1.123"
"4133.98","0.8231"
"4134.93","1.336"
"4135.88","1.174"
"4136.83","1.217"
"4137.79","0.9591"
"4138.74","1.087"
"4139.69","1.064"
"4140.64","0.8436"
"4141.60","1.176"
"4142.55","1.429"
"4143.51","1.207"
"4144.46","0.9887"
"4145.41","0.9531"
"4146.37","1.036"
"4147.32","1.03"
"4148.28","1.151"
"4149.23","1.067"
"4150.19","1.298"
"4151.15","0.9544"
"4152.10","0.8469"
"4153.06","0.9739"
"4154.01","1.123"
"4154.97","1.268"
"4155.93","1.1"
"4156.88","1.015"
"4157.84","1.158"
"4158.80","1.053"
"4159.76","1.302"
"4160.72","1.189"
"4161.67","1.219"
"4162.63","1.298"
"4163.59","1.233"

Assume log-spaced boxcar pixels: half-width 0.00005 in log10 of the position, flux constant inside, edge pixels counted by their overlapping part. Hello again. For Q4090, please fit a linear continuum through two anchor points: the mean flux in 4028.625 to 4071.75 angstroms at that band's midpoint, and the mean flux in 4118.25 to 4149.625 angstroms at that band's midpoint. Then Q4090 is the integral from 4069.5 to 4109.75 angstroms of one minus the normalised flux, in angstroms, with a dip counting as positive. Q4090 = 1.73 angstroms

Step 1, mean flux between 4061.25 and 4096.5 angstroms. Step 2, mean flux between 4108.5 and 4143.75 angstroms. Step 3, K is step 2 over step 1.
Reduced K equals 0.90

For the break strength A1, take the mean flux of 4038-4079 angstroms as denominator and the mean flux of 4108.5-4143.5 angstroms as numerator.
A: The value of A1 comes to 0.9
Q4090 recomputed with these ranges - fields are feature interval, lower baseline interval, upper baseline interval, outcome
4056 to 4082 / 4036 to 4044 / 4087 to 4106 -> -2.8 angstroms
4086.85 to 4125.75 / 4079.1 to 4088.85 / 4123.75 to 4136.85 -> 3.4 angstroms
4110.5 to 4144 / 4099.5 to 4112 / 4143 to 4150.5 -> -3.2 angstroms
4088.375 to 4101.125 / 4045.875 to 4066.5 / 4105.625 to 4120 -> 1.1 angstroms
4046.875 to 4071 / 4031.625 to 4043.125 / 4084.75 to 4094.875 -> -1.4 angstroms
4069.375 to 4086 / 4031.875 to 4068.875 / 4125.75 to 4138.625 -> -0.9 angstroms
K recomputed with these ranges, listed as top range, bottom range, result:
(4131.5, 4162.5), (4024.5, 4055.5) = 0.96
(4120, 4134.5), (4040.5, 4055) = 0.88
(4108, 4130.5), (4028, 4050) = 0.93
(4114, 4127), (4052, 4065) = 0.92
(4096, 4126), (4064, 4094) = 0.84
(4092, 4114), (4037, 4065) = 0.83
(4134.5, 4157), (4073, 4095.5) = 0.94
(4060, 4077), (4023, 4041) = 1.12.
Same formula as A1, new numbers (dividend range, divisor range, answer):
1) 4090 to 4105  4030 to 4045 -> 0.86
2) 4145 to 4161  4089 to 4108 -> 1.12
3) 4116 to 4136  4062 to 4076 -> 0.86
